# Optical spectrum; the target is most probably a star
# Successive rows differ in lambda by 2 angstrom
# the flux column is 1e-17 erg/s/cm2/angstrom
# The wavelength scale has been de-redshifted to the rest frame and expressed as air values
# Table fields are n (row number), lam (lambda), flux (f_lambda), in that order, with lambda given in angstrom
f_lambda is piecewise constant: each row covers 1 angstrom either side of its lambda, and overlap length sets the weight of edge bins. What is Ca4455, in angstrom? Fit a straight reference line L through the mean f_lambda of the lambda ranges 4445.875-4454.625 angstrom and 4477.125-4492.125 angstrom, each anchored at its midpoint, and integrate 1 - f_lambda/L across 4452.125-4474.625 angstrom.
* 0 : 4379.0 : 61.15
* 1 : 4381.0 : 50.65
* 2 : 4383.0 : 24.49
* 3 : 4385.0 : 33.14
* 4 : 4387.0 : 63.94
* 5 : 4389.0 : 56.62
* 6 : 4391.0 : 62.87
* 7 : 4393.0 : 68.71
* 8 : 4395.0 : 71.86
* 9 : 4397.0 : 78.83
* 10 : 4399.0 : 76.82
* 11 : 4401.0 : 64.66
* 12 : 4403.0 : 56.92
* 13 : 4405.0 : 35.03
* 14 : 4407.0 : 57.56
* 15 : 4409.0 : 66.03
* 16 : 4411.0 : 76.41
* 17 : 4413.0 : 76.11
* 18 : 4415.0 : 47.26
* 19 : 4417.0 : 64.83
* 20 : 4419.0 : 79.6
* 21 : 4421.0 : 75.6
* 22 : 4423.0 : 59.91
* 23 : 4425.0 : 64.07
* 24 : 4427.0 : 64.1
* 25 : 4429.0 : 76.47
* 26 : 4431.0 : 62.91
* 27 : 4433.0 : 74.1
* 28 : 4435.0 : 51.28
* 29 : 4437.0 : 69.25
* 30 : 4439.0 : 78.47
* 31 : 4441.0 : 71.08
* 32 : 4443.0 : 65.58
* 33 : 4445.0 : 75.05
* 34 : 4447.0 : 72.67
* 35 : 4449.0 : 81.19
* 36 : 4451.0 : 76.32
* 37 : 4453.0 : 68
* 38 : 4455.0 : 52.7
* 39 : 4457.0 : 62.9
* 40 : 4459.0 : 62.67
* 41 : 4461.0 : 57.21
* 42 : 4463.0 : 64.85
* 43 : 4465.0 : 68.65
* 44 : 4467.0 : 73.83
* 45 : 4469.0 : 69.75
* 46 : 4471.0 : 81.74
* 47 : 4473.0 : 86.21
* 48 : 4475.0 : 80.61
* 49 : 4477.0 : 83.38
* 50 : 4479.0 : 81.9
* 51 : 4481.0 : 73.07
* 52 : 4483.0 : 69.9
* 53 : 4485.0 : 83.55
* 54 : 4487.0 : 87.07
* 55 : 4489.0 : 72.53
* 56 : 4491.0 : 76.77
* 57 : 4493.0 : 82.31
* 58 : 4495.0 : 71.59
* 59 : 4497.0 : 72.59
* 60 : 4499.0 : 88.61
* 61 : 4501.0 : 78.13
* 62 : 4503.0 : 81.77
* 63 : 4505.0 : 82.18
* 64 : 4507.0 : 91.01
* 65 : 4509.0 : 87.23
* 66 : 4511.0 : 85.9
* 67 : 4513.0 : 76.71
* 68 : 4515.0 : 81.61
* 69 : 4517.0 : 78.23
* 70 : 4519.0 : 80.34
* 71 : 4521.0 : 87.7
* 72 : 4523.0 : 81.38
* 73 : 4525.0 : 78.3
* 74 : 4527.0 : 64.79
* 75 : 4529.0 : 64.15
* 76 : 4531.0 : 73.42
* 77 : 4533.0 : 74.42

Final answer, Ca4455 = 2.0 angstrom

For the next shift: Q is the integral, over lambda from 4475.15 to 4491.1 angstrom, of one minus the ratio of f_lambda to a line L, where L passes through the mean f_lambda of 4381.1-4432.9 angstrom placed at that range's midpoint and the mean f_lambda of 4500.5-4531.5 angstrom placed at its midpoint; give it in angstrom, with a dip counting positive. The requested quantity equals -0.9 angstrom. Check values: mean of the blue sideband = 62.6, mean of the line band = 78.7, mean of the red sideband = 79.7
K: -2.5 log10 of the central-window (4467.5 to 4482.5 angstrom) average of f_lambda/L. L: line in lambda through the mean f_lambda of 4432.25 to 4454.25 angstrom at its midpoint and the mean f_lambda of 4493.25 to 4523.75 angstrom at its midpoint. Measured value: -0.04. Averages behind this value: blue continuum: 70.9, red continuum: 81.7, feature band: 79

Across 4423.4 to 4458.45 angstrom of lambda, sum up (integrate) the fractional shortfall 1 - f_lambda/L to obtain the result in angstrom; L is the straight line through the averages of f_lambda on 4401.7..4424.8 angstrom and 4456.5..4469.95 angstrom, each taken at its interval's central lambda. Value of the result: -2.0 angstrom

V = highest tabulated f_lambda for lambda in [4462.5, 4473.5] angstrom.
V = 86.21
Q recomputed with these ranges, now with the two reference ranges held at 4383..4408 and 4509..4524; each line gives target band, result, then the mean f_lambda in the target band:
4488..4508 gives -0.3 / 79.7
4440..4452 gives -0.9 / 73.6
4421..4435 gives -0.2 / 66.4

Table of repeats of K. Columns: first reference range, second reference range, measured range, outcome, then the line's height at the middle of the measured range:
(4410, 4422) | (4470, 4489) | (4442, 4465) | 0.13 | 76.1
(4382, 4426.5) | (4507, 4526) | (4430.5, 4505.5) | 0.00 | 73.5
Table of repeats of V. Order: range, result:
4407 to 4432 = 79.6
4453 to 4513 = 91.01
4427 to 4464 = 81.19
